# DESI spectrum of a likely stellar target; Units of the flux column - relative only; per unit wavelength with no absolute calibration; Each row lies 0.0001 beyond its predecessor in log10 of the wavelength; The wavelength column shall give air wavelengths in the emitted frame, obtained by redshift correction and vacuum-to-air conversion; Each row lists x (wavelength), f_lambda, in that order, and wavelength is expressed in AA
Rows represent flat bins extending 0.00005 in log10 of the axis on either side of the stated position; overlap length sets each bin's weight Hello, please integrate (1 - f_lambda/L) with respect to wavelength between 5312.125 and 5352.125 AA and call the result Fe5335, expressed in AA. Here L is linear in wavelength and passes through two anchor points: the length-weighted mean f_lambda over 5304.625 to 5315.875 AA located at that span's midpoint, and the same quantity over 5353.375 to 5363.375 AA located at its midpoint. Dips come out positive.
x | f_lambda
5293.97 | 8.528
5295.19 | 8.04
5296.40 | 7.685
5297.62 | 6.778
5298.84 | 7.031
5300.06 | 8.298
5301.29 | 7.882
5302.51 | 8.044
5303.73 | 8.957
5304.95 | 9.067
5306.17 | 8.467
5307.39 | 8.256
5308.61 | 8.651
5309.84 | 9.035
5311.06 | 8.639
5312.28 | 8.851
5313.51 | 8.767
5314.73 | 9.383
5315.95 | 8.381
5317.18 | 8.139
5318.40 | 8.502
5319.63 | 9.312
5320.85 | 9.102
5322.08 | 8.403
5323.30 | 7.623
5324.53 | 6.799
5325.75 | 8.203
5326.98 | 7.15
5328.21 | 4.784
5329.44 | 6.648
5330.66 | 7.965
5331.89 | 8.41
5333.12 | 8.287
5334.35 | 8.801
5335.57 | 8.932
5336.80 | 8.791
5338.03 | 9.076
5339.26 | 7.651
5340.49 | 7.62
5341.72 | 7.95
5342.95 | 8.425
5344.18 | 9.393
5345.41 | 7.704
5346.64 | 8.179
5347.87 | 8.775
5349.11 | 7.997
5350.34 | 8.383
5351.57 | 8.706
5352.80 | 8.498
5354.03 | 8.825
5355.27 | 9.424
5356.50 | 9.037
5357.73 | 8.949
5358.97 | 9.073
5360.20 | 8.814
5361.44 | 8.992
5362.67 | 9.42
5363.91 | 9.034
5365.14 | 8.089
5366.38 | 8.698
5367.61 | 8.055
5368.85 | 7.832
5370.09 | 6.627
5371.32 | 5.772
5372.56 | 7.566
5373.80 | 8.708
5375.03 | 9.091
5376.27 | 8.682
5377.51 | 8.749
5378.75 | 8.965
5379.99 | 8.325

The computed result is 3.1 AA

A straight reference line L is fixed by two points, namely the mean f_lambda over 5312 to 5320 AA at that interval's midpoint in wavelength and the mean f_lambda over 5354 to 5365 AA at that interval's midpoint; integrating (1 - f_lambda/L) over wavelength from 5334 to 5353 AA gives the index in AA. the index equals 1.1 AA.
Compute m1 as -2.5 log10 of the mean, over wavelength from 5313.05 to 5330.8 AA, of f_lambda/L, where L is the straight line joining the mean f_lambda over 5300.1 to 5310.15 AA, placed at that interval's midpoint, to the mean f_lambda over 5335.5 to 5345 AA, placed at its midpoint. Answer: 0.07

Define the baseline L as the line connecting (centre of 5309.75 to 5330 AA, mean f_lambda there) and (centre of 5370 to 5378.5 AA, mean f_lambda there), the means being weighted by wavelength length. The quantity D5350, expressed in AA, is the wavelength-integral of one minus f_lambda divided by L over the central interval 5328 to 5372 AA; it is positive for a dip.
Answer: -1.4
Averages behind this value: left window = 8.08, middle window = 8.3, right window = 8.01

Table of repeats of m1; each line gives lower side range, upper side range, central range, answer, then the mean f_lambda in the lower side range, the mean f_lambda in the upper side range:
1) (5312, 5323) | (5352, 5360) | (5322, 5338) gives 0.13 mag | 8.73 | 8.96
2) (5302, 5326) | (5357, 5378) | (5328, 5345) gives 0.04 mag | 8.54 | 8.36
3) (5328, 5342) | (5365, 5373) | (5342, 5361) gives -0.12 mag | 8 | 7.48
